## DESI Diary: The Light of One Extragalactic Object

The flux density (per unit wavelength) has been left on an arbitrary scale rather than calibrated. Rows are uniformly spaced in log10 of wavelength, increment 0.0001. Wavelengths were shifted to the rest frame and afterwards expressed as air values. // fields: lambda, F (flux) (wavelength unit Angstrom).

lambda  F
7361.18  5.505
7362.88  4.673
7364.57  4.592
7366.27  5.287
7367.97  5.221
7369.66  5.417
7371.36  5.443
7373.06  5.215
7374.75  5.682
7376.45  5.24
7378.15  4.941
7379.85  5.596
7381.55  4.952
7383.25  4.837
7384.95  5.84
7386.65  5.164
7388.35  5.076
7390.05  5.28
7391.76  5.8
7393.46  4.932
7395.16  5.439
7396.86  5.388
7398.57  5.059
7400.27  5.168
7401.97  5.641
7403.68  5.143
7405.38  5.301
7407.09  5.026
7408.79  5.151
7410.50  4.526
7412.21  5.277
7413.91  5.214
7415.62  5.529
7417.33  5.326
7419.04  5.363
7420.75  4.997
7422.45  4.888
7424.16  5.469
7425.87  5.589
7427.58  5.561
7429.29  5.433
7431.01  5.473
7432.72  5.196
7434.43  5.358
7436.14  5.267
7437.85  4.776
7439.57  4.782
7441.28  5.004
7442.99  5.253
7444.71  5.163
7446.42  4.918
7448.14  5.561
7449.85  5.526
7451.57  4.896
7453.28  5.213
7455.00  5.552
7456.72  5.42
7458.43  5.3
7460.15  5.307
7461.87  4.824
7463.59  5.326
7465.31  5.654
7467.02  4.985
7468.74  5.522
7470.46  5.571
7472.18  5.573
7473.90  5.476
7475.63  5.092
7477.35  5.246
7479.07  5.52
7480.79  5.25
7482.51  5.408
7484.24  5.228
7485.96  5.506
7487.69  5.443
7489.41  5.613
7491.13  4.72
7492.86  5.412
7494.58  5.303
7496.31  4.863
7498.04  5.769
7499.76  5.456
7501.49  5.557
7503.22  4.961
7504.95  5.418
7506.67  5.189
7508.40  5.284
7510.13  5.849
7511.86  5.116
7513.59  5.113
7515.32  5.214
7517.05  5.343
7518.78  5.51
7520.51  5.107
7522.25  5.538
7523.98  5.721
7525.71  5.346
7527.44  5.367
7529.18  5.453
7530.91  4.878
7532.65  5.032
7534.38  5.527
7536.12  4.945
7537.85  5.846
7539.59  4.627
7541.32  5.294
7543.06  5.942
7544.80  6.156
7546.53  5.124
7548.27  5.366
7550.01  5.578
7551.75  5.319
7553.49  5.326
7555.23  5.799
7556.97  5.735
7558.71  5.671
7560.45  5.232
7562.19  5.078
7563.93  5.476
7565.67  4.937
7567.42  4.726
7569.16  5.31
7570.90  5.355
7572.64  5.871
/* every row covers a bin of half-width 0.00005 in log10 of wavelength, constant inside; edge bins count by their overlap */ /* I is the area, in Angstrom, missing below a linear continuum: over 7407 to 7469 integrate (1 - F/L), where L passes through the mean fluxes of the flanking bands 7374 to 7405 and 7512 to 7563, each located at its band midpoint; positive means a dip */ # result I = 1.0 Angstrom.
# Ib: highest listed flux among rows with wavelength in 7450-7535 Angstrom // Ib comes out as 5.849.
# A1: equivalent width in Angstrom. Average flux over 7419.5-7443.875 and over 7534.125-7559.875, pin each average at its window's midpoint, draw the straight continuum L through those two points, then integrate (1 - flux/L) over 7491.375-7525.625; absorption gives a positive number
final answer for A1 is 0.3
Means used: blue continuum 5.22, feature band 5.34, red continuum 5.48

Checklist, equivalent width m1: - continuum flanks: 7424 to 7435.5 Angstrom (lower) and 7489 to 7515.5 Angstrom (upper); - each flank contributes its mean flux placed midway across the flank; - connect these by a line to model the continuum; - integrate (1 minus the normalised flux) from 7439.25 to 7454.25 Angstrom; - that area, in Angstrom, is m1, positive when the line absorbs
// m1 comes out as 0.7 Angstrom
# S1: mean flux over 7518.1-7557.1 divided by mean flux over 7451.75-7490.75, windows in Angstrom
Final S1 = 1.01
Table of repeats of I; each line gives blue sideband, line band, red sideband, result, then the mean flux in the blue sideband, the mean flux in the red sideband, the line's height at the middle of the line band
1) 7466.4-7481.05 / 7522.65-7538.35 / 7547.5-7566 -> 0.2 Angstrom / 5.37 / 5.42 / 5.41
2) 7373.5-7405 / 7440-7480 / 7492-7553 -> 0.2 Angstrom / 5.29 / 5.36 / 5.33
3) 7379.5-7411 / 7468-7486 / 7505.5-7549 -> -0.3 Angstrom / 5.23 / 5.36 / 5.31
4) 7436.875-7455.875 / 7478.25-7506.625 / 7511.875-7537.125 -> -0.6 Angstrom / 5.15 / 5.29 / 5.23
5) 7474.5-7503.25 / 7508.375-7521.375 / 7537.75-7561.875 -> 0.2 Angstrom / 5.32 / 5.48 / 5.39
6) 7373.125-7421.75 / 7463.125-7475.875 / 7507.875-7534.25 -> -0.3 Angstrom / 5.25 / 5.33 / 5.29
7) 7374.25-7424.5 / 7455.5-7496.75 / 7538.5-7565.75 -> 0.1 Angstrom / 5.24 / 5.43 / 5.34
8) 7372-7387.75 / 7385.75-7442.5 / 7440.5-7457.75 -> 0.4 Angstrom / 5.27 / 5.25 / 5.26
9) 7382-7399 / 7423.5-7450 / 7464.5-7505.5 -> 0.3 Angstrom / 5.28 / 5.36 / 5.32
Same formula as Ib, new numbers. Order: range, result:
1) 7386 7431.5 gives 5.8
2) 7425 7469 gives 5.654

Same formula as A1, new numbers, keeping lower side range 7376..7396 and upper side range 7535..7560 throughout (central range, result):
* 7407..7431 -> 0.2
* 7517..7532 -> 0.2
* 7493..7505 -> 0.2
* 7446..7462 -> 0.2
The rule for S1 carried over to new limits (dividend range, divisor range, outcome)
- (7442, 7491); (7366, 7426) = 1.01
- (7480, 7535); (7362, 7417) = 1.02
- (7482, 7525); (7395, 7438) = 1.02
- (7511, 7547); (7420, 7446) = 1.03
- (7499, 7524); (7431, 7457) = 1.03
